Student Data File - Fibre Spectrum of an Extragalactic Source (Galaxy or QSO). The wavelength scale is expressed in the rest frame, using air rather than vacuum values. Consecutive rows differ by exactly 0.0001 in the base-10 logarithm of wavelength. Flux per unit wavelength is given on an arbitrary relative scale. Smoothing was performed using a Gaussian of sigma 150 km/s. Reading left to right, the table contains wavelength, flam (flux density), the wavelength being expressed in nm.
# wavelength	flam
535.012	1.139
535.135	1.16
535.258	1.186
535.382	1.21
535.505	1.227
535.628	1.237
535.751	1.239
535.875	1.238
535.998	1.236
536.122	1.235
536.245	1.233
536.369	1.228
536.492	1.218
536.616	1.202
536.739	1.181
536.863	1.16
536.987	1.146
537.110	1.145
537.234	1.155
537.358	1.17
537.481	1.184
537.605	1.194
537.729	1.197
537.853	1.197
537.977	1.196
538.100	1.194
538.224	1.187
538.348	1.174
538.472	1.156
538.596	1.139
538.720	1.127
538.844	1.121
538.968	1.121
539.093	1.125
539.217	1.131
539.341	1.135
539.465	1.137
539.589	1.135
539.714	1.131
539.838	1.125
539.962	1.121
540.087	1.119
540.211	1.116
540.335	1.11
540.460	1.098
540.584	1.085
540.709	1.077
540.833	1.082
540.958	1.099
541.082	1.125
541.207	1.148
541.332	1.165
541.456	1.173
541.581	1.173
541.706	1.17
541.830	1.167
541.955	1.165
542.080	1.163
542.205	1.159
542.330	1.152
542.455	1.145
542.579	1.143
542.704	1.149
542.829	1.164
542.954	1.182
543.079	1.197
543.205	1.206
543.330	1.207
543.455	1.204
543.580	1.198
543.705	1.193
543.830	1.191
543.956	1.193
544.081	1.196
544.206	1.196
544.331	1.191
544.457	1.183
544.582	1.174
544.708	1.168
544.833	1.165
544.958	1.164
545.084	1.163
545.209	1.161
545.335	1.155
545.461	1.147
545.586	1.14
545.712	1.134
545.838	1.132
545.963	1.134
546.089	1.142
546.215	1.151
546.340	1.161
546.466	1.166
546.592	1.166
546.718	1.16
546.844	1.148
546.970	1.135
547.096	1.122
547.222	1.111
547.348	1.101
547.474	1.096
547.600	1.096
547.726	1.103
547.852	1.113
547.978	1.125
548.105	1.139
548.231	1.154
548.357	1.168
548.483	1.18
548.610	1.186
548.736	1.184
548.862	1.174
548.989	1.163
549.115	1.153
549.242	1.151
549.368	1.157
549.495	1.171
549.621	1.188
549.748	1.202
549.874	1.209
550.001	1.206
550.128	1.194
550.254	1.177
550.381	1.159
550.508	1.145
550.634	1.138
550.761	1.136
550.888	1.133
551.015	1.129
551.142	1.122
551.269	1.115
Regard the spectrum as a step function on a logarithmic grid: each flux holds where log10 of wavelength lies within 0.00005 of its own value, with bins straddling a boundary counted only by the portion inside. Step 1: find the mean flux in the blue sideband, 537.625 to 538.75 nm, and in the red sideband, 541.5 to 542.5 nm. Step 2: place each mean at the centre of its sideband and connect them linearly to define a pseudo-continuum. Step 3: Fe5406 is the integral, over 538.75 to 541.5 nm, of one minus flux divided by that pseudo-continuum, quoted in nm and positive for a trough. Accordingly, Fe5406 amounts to 0.11 nm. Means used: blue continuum 1.18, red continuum 1.16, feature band 1.12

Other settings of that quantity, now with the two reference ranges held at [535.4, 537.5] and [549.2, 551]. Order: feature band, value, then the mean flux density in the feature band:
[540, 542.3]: 0.112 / 1.13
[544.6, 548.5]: 0.118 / 1.14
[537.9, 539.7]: 0.073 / 1.15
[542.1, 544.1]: 0.012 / 1.18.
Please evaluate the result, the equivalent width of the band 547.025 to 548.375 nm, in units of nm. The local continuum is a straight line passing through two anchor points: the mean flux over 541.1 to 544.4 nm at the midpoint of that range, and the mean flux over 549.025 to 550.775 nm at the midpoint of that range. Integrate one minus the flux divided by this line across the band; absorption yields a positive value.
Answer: 0.06 nm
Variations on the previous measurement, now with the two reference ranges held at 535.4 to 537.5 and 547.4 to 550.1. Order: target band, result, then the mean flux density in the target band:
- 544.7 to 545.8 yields 0.02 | 1.15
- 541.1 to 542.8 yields 0.04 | 1.16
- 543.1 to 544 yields -0.02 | 1.2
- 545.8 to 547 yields 0.02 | 1.15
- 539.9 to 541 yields 0.08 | 1.1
